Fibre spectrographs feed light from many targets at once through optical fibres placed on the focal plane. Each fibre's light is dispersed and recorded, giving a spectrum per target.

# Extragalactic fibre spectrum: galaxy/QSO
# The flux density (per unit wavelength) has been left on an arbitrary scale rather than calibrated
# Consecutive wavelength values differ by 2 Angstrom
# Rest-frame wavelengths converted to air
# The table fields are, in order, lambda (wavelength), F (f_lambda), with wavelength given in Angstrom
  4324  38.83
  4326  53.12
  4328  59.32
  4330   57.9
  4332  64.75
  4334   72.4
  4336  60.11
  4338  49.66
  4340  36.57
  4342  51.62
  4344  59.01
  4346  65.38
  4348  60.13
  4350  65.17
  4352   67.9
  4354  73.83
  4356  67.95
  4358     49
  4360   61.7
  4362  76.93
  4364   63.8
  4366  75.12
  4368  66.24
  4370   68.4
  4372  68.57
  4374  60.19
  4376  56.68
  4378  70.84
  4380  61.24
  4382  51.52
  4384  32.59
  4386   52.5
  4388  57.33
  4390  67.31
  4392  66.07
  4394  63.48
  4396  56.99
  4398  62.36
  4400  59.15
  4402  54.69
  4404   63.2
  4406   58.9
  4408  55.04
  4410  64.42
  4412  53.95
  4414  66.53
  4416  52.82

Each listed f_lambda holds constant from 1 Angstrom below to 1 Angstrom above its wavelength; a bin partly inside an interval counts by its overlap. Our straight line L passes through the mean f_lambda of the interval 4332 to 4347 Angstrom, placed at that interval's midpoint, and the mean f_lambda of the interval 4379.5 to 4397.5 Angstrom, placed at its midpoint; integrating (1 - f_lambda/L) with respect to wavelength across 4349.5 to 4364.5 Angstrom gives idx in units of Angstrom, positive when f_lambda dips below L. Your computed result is -2.4 Angstrom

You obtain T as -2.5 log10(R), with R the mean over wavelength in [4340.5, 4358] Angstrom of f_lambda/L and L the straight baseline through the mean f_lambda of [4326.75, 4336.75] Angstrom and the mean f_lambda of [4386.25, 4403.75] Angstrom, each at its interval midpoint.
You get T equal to -0.002 mag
